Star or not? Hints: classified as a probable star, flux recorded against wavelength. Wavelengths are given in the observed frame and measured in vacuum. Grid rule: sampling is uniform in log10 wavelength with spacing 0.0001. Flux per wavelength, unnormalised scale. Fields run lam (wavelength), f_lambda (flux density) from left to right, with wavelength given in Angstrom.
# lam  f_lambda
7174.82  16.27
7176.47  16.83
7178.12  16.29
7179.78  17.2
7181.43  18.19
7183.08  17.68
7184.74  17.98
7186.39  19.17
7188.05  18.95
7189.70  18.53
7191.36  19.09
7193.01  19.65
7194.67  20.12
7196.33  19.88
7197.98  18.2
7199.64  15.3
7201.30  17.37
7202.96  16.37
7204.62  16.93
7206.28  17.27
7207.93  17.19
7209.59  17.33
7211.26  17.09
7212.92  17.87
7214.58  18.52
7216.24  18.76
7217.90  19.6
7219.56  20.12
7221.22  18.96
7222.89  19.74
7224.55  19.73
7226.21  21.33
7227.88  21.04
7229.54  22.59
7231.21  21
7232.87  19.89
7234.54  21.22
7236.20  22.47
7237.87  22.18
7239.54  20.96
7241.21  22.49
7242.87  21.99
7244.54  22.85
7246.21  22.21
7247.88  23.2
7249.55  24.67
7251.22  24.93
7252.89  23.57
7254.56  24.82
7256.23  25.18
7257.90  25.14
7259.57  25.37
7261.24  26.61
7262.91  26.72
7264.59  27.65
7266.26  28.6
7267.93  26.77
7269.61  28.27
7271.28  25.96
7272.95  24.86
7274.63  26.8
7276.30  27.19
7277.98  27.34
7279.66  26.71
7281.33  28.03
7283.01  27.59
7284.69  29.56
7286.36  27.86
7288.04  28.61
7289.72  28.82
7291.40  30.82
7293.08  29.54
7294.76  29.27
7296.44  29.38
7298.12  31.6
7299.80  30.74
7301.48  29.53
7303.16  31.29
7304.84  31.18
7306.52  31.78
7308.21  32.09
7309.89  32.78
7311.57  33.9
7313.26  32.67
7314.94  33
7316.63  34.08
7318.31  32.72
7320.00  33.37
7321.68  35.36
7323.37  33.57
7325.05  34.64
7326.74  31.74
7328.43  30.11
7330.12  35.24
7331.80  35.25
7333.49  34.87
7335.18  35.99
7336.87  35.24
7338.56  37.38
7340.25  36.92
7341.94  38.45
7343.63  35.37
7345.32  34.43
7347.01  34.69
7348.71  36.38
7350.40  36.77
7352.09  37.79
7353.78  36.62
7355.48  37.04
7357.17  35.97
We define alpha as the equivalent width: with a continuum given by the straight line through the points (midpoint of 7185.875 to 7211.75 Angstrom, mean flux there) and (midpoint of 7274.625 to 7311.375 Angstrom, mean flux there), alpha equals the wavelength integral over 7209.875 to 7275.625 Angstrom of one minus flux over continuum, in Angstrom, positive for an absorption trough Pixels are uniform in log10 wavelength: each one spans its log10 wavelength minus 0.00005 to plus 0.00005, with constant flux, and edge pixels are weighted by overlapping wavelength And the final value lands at 1.86 Angstrom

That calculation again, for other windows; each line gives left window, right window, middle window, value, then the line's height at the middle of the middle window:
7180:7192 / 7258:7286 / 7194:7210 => 2.0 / 20.1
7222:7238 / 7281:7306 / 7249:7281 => -0.5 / 25.8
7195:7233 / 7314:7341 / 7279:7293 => 0.0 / 28.6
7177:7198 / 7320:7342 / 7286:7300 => 0.4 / 30.5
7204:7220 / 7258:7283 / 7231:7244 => 0.2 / 21.9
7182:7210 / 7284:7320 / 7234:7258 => 1.1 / 24.2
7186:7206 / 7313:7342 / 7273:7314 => 0.8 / 30.2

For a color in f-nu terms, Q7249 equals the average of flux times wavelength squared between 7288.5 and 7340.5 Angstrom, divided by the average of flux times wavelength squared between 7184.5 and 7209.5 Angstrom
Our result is 1.9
